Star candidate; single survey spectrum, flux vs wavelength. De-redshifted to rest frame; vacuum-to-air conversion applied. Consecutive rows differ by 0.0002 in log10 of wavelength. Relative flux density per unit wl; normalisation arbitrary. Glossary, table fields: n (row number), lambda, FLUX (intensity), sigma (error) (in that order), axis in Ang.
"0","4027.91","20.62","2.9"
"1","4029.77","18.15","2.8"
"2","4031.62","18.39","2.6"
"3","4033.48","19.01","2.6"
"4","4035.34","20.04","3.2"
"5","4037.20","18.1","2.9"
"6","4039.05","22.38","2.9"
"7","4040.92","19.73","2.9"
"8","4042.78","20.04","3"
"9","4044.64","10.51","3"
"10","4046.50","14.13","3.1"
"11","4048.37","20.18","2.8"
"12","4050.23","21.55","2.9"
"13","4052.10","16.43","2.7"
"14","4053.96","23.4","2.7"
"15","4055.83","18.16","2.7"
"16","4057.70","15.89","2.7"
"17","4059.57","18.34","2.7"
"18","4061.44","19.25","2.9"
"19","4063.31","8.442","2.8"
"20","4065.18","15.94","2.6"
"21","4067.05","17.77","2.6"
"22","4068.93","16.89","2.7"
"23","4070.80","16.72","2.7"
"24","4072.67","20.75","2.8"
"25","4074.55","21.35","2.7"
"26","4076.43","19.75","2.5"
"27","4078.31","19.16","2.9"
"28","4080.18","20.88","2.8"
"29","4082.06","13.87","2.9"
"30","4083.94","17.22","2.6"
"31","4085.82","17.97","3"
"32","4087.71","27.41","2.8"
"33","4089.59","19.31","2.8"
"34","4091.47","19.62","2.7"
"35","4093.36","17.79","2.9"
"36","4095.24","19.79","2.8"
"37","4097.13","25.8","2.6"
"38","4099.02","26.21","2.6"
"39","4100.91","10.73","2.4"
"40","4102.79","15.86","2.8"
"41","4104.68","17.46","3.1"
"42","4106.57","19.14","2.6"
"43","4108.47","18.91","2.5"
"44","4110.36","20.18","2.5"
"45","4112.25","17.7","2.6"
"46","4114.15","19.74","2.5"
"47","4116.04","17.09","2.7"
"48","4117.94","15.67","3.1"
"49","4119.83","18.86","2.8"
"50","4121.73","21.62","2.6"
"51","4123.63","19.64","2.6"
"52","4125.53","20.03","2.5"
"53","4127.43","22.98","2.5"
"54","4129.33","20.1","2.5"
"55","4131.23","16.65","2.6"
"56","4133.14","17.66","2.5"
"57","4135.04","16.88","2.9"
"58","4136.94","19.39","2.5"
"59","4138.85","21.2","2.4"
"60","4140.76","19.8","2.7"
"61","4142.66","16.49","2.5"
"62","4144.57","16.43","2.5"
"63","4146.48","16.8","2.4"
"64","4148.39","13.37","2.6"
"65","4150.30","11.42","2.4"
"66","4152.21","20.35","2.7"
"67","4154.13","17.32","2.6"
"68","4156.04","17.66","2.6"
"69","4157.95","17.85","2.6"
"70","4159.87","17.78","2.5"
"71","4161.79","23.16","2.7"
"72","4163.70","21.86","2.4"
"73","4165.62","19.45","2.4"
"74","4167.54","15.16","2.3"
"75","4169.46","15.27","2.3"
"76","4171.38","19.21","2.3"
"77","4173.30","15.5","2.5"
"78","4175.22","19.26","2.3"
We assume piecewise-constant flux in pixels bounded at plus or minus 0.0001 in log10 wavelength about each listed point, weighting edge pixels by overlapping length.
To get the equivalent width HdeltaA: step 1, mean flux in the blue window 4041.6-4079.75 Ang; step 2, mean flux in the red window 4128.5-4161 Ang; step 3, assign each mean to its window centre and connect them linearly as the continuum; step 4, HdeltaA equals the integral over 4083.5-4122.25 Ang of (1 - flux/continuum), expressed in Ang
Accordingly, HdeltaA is -3.5 Ang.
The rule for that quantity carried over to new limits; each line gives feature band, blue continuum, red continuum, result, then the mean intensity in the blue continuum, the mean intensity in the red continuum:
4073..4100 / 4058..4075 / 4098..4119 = -4.4 Ang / 17.1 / 18.1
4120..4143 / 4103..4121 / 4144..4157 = -3.0 Ang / 18.2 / 16.2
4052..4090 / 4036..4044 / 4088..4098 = 3.8 Ang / 19.7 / 20.9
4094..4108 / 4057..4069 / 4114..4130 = -0.8 Ang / 16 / 19.5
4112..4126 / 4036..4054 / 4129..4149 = -0.7 Ang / 18.4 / 17.7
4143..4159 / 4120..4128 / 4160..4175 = 2.4 Ang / 20.8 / 18.5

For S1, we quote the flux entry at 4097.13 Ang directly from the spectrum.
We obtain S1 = 25.8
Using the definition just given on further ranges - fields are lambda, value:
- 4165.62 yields 19.45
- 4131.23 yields 16.65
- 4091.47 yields 19.62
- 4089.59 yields 19.31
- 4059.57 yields 18.34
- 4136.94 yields 19.39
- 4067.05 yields 17.77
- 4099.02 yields 26.21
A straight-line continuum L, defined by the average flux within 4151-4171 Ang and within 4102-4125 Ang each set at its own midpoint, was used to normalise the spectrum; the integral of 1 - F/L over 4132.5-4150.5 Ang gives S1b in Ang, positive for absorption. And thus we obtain 1.3 Ang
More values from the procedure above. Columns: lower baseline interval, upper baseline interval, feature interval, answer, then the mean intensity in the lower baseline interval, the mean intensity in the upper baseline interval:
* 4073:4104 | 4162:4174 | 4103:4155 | 1.70 Ang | 19.5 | 18.1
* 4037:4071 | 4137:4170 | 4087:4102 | -2.56 Ang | 17.6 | 17.8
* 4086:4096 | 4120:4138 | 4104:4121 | 1.34 Ang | 20.6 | 19.4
